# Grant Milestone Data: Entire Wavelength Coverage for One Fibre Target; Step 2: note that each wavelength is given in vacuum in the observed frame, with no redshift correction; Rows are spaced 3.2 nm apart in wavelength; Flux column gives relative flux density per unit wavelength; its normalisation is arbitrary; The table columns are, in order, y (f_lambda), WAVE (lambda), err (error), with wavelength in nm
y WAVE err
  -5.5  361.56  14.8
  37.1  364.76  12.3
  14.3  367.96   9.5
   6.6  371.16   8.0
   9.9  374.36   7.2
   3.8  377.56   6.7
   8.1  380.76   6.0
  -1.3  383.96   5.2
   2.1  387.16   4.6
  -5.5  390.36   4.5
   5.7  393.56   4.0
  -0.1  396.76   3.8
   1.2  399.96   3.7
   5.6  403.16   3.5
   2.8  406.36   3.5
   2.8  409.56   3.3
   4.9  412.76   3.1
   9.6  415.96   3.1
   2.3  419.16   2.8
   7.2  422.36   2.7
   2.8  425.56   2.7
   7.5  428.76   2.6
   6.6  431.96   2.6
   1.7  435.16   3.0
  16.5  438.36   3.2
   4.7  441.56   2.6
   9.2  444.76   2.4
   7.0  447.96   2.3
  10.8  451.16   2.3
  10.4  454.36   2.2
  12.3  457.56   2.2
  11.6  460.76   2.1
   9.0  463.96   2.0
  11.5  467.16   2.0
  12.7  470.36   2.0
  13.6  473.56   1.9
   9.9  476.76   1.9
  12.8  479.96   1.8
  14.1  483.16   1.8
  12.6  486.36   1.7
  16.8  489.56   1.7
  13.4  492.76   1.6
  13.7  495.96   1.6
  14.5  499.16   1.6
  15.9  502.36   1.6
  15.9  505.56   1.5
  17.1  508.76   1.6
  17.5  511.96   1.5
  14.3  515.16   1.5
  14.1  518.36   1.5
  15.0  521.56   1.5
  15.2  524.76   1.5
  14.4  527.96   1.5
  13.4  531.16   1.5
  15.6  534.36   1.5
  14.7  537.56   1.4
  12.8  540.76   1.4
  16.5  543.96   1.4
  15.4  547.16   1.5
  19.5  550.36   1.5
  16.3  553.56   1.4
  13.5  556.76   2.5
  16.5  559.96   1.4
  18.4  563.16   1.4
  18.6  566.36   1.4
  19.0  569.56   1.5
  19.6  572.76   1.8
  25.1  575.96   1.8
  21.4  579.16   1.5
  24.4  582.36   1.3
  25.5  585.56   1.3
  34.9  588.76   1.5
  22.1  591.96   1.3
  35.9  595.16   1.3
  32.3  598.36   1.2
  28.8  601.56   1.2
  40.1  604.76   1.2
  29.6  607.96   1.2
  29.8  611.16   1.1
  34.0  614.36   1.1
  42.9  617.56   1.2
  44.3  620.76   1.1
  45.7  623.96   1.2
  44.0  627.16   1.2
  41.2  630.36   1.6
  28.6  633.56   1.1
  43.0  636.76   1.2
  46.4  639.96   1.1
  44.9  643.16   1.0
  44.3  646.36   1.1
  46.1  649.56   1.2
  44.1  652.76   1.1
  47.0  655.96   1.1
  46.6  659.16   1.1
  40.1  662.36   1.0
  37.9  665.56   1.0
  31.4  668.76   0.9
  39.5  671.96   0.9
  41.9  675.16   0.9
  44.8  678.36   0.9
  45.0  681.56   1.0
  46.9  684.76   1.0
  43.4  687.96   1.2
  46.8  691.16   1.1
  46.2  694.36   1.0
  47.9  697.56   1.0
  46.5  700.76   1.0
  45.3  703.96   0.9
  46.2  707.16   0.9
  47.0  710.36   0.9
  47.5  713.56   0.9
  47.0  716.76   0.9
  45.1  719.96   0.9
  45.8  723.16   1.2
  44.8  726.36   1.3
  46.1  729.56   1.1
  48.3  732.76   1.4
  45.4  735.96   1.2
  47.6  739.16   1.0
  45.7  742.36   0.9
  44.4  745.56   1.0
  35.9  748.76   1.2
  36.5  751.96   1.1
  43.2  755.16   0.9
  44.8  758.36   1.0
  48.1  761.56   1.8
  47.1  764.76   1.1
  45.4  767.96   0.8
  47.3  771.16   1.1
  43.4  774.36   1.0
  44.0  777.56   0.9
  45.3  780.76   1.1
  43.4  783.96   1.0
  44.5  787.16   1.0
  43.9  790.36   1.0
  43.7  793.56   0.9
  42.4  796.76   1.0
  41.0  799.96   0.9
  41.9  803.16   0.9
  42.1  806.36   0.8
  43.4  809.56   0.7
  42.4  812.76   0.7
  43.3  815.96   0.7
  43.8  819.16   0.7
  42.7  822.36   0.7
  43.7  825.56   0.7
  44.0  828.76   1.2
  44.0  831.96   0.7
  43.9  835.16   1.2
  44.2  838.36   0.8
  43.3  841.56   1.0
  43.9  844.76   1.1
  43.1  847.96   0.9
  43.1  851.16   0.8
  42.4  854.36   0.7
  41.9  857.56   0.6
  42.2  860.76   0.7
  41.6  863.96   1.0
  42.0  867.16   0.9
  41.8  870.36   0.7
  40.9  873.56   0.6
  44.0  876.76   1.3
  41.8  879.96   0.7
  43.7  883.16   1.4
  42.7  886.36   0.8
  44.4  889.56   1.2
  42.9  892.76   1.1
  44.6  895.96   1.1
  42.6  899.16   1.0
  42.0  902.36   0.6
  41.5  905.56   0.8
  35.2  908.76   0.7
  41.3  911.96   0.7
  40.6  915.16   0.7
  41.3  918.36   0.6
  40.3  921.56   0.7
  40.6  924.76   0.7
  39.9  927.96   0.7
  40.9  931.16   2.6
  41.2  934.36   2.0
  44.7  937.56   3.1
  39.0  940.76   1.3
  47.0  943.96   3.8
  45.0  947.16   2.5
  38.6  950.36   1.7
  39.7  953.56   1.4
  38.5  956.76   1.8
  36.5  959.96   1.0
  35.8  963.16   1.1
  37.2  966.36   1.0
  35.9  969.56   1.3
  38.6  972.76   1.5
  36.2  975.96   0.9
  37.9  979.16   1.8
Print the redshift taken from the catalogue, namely 0.54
